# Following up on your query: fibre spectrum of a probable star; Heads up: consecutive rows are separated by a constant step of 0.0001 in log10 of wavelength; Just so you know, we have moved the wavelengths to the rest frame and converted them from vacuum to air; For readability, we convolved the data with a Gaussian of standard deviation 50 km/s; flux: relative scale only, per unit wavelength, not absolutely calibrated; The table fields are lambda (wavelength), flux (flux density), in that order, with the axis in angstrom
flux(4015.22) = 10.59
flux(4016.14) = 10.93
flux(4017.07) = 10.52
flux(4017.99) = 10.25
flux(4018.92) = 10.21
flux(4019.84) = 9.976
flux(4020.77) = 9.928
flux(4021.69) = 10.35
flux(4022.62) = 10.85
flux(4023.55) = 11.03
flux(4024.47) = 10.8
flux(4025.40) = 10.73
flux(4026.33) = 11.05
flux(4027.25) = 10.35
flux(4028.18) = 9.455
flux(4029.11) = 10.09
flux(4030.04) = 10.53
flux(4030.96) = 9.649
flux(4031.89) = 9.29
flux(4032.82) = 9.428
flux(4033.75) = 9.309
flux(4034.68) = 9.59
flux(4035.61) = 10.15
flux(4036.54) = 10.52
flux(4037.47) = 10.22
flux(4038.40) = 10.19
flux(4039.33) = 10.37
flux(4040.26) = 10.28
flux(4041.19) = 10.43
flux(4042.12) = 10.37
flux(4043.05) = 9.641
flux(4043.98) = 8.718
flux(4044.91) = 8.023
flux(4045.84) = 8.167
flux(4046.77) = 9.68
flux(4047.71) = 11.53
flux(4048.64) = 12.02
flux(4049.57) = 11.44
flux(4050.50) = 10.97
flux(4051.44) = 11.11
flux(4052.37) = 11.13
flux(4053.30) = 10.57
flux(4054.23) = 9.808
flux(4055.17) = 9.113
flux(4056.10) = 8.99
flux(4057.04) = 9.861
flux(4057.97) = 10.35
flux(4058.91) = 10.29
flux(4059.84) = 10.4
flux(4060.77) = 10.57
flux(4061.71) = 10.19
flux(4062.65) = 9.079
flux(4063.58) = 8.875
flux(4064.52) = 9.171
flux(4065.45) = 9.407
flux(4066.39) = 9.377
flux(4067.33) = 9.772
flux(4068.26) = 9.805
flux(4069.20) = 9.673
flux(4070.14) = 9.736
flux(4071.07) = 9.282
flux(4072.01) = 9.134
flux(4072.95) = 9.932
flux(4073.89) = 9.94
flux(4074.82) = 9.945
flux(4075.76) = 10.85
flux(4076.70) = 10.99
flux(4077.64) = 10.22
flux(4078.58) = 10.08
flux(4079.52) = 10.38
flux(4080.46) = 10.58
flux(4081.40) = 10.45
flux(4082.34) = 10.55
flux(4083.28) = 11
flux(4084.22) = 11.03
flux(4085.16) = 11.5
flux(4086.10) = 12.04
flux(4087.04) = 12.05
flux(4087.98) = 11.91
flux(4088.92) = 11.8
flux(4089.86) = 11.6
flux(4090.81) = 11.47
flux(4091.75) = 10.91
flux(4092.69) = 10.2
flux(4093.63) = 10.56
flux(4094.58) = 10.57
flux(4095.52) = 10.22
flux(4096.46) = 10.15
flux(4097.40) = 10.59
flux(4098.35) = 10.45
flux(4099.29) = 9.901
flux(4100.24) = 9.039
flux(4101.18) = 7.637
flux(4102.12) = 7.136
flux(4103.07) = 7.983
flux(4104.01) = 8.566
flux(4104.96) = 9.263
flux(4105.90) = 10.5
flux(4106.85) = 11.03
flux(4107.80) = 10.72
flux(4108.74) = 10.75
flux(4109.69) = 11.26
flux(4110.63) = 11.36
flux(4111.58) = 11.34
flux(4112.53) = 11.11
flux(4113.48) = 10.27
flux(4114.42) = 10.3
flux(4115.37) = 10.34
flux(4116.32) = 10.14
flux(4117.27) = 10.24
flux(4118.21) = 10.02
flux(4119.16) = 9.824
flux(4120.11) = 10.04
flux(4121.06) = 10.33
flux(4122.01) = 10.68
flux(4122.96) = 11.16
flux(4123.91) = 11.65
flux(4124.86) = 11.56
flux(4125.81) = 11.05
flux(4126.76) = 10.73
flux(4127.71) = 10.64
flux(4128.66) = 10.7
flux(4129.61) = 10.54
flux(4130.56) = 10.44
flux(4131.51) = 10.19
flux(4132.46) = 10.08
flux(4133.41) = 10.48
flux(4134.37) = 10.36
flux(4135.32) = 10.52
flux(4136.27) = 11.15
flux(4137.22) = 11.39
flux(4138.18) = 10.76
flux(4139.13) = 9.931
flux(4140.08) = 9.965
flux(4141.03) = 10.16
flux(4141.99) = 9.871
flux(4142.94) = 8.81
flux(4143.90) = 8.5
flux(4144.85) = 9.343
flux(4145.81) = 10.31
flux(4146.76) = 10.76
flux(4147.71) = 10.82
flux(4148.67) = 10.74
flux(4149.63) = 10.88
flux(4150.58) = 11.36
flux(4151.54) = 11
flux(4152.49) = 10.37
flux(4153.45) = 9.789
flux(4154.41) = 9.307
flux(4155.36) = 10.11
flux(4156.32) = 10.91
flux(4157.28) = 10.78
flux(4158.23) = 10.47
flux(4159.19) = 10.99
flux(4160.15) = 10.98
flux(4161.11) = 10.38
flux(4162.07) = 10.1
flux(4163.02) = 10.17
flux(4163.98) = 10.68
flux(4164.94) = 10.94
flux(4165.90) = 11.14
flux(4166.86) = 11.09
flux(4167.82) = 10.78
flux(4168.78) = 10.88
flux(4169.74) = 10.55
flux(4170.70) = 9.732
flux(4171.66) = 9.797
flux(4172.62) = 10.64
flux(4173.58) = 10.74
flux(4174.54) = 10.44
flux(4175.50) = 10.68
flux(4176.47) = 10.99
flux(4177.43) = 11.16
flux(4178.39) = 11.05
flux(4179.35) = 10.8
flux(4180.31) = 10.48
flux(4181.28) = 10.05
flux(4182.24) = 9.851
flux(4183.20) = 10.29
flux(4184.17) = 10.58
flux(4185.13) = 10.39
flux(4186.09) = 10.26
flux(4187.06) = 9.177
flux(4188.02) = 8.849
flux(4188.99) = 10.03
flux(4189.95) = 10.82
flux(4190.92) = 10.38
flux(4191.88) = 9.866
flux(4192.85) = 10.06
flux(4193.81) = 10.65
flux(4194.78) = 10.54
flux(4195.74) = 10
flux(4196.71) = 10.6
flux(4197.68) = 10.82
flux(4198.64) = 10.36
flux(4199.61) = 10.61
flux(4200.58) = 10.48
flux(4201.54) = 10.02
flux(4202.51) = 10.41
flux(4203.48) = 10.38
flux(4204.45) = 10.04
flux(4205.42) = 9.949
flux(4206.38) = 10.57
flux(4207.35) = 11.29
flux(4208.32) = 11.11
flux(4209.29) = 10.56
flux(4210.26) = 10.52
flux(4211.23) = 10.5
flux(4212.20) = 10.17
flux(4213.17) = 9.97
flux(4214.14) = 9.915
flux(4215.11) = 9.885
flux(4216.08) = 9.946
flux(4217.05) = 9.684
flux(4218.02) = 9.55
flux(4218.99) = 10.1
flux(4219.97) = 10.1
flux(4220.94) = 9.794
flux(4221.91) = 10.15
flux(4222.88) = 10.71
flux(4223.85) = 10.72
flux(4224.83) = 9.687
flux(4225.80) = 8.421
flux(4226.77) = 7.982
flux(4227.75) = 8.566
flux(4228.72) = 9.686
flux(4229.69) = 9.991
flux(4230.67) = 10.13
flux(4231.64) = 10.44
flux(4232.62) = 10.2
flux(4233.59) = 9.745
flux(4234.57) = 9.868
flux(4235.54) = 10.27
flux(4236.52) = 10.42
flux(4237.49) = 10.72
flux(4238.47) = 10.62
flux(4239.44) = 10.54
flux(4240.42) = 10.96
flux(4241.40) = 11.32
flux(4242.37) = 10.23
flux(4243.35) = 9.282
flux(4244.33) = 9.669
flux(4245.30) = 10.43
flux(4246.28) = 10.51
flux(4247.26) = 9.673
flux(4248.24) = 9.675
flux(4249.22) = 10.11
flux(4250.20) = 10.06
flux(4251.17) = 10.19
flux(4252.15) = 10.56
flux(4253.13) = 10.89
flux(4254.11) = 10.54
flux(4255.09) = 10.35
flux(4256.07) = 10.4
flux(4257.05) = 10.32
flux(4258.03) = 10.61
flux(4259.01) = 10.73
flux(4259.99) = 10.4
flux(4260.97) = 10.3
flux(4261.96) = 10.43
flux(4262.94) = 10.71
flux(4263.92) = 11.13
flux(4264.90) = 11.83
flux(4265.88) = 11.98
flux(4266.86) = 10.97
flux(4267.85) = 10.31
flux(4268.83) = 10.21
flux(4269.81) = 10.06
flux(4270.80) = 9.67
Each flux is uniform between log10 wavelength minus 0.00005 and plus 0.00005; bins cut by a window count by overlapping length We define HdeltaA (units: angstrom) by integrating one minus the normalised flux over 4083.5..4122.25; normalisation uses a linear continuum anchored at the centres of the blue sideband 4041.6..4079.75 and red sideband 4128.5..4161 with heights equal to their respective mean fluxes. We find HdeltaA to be -0.9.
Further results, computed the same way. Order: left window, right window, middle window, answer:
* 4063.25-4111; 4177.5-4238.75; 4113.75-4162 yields -1.1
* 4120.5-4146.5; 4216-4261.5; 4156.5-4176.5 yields -0.6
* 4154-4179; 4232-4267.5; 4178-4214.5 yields 0.8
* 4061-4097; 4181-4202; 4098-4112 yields 0.8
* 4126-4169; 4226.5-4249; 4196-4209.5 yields -0.4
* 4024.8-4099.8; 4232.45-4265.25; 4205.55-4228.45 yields 0.8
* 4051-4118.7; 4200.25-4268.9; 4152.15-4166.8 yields -0.4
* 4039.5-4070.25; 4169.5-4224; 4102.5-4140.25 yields -1.3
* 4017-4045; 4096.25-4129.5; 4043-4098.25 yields -0.7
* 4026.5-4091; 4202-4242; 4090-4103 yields 0.4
